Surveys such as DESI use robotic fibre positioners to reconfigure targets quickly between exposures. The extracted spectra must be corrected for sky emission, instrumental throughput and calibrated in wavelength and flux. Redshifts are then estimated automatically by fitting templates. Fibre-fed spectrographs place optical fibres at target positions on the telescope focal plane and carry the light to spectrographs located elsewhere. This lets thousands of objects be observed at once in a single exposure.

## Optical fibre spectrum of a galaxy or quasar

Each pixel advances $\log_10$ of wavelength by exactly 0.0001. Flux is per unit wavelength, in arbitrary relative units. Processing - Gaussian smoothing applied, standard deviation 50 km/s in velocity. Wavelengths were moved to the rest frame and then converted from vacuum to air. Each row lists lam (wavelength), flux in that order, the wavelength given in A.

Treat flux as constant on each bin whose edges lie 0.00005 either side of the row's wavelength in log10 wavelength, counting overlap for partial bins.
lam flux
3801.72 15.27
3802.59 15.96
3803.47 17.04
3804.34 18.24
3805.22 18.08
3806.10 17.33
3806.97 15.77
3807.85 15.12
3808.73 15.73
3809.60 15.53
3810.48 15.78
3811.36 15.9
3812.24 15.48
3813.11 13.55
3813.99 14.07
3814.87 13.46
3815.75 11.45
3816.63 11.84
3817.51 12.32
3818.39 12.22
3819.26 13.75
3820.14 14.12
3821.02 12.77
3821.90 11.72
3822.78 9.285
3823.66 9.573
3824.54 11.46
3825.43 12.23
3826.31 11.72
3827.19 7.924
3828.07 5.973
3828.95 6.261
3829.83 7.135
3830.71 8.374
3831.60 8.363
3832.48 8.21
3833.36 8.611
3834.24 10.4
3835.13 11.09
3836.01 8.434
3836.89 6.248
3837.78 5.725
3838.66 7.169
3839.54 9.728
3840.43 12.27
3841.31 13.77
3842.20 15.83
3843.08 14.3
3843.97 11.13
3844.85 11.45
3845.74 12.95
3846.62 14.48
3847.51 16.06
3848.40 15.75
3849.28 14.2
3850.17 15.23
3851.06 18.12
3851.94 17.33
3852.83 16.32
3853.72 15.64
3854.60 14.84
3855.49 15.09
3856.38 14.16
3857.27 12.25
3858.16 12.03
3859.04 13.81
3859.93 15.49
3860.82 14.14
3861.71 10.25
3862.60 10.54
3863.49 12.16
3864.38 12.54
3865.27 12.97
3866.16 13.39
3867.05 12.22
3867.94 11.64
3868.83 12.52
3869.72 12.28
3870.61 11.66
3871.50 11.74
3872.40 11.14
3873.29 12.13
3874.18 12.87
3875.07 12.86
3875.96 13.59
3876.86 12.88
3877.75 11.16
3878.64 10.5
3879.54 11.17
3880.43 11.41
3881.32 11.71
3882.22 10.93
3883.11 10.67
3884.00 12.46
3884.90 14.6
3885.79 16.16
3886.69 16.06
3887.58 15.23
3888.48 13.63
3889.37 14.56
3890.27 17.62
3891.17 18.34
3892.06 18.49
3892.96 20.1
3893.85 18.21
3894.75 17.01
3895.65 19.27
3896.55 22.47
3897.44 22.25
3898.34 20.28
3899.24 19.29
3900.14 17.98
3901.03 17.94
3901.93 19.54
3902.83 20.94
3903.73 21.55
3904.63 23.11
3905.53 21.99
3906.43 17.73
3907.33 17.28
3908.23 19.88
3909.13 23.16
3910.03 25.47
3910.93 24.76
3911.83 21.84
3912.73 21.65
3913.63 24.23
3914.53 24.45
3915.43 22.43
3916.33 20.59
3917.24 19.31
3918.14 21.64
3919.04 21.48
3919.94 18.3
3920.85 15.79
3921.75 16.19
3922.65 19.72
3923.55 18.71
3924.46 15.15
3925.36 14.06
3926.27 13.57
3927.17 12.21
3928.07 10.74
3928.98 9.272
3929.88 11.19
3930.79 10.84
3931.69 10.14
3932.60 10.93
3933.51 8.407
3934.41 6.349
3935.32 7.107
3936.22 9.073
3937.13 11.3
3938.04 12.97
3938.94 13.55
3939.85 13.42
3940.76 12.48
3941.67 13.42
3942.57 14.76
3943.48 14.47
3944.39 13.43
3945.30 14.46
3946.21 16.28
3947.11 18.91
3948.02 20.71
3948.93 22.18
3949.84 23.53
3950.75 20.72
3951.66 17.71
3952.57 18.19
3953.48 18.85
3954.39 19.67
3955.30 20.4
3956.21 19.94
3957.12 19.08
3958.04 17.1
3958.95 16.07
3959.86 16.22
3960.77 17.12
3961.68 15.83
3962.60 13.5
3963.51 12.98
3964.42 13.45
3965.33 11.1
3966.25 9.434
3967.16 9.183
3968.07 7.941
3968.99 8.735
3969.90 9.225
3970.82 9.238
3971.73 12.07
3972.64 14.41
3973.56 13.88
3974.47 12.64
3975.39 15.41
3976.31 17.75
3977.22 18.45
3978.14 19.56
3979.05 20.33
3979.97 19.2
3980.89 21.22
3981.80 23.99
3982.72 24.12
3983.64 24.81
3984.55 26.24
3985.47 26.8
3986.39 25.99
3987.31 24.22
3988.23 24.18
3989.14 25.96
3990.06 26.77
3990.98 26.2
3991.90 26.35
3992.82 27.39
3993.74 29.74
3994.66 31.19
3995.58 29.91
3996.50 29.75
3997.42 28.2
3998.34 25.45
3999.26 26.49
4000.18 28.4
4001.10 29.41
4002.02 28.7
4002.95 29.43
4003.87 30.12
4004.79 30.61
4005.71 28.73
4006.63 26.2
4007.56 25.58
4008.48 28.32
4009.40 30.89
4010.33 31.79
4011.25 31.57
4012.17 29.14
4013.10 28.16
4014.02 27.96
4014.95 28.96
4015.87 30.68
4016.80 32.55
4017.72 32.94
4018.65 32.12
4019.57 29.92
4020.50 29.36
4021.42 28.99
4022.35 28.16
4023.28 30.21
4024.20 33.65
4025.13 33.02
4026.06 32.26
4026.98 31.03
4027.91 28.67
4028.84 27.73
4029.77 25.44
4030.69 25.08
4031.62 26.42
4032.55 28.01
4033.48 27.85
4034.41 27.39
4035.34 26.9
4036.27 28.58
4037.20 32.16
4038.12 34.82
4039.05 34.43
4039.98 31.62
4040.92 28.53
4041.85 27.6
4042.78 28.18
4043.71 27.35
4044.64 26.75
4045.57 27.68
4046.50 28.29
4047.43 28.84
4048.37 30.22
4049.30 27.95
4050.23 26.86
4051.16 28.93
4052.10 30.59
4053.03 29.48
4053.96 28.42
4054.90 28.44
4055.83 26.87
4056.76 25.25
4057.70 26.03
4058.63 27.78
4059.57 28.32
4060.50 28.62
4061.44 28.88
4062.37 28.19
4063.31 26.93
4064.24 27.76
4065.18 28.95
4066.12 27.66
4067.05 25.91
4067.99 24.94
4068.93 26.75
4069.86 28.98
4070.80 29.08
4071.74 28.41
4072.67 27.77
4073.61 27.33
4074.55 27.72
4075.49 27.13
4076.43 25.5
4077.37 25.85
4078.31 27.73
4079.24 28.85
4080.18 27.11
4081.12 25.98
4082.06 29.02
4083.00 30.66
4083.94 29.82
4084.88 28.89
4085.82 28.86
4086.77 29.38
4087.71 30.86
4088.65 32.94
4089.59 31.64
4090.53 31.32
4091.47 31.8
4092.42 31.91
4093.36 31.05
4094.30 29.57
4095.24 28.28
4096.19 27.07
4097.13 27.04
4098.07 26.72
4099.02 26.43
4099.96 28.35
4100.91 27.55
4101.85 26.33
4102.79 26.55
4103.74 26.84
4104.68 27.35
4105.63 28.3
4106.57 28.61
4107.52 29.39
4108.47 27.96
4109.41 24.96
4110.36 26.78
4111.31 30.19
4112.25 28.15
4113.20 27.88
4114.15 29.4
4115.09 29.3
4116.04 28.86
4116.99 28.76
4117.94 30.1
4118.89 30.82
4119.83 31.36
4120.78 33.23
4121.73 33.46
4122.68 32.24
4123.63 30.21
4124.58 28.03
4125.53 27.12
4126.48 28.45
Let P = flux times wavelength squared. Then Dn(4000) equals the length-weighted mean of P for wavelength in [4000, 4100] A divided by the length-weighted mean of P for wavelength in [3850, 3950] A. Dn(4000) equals 2.0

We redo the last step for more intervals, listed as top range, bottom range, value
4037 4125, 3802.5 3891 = 2.53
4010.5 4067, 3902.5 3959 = 1.80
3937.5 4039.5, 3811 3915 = 1.72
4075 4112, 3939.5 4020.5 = 1.38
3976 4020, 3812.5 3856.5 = 2.49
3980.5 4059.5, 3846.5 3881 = 2.32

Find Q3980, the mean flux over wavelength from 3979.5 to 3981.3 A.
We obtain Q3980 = 20.1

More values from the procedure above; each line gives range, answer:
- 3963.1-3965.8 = 12.5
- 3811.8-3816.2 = 13.6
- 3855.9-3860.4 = 13.6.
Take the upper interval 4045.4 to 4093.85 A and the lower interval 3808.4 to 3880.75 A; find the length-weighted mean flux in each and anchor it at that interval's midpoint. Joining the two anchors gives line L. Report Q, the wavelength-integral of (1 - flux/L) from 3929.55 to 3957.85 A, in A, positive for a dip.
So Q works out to 6.5 A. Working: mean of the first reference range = 12.2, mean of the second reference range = 28.5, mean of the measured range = 15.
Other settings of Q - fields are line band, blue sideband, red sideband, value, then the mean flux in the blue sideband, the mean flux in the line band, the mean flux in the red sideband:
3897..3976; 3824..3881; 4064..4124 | 5.2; 12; 16.2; 28.7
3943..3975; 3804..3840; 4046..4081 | 8.2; 11.6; 15.4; 27.8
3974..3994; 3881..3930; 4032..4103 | 0.2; 18.1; 23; 28.5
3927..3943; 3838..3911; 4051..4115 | 6.7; 15.2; 11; 28.2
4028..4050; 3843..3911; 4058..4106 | -2.6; 15.4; 28.6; 28.3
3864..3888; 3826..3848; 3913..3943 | -0.9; 10.1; 12.5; 14.7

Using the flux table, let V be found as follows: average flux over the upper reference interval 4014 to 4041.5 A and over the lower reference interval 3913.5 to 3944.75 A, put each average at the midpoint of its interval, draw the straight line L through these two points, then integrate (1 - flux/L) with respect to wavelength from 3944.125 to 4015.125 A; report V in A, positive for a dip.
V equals 3.2 A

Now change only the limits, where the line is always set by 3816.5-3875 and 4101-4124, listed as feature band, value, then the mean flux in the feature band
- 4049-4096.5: -3.53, 28.4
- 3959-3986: 5.51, 16.1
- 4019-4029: -3.00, 30.4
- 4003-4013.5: -3.22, 29.2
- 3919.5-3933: 2.59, 13.8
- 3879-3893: 0.19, 14.4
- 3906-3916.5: -3.79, 22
